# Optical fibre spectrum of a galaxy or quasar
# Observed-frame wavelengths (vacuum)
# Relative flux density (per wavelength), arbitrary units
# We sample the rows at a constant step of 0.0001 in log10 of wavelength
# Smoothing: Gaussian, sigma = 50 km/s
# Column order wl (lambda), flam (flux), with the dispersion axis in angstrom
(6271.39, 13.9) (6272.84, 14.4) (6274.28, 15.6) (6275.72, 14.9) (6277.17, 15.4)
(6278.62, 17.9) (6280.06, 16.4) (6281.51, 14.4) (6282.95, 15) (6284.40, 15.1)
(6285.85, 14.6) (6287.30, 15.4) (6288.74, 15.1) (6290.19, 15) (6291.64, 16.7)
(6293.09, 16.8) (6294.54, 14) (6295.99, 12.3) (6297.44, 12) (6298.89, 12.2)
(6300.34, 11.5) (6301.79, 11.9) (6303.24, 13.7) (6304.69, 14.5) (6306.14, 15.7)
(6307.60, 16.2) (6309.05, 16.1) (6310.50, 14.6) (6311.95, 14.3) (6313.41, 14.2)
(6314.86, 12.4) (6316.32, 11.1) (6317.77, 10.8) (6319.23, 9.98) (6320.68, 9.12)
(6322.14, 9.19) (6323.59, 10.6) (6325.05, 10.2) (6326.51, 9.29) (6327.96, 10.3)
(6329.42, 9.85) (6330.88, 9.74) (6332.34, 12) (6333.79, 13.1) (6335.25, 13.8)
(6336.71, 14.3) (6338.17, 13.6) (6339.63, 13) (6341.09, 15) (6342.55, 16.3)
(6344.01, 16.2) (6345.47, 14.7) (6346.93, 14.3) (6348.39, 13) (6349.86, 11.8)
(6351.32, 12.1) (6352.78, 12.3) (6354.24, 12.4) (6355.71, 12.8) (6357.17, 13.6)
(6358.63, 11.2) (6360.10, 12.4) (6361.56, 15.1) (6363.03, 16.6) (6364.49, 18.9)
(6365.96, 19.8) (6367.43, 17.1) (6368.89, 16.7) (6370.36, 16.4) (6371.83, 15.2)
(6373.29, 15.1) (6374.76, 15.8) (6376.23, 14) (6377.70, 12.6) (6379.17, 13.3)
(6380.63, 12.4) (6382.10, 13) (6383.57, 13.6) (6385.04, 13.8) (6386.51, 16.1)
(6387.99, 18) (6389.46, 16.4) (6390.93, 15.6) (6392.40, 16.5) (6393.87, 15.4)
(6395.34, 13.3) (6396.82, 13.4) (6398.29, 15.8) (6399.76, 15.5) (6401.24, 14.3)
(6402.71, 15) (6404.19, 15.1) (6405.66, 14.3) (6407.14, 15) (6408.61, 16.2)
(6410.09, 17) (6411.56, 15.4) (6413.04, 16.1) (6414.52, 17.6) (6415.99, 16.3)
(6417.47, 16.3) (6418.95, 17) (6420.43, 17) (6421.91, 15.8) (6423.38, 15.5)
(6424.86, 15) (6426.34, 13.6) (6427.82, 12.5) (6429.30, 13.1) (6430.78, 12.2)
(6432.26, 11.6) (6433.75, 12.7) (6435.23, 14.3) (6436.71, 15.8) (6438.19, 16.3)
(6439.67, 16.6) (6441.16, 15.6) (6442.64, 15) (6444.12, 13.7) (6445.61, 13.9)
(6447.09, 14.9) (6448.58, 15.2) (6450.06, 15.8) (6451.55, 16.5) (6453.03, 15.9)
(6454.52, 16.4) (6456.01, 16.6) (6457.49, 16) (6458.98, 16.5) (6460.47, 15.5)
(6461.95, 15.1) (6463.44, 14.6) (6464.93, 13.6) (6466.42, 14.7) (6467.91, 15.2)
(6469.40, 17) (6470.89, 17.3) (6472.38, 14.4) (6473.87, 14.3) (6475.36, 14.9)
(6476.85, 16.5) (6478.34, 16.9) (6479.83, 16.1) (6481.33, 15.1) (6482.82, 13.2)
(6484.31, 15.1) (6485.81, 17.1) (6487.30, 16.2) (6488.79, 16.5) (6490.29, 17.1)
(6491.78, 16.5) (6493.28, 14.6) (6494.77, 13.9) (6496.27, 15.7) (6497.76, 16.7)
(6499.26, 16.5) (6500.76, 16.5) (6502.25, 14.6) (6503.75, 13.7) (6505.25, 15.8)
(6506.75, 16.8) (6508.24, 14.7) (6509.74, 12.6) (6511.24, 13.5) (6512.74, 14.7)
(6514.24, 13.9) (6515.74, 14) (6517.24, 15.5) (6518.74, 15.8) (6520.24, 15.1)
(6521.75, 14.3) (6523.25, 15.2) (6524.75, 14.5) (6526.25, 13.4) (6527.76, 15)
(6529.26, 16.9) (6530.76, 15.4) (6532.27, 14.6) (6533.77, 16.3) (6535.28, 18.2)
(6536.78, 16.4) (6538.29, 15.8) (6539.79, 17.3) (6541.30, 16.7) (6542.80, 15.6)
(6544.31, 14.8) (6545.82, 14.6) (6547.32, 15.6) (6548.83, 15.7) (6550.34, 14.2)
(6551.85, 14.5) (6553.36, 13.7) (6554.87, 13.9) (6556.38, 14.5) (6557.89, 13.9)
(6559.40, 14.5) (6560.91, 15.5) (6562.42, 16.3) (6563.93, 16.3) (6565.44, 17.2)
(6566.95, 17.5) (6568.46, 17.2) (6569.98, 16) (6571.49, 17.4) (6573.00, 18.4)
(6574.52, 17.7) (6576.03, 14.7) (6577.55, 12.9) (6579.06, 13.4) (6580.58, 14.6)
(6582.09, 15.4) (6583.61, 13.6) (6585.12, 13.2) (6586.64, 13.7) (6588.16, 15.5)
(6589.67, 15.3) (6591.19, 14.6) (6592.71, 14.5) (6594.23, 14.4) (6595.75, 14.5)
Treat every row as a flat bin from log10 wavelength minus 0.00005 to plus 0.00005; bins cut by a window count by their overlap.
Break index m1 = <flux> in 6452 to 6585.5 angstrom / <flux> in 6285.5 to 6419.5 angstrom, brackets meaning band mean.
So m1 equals 1.1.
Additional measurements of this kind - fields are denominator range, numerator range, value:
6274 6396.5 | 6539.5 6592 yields 1.10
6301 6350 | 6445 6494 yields 1.22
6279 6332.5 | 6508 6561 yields 1.15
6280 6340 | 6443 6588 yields 1.18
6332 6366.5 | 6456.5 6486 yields 1.10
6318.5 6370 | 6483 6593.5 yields 1.16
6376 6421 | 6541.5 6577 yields 1.03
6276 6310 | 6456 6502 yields 1.07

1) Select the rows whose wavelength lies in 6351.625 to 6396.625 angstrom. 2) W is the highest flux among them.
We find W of 19.8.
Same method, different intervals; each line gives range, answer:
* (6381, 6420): 18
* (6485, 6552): 18.2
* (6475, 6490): 17.1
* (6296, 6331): 16.2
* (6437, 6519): 17.3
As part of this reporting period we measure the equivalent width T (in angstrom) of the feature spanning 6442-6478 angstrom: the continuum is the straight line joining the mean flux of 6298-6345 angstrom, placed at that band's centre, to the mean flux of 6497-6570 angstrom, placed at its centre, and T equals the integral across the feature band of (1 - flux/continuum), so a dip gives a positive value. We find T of -2.5 angstrom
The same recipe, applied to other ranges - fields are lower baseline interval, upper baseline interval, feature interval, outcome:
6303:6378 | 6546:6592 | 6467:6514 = -2.62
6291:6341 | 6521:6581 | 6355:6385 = -3.29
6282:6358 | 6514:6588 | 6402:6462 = -4.48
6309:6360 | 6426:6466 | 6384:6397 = -1.72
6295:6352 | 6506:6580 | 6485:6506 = -1.47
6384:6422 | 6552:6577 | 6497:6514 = 0.78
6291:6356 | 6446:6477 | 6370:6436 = -2.23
